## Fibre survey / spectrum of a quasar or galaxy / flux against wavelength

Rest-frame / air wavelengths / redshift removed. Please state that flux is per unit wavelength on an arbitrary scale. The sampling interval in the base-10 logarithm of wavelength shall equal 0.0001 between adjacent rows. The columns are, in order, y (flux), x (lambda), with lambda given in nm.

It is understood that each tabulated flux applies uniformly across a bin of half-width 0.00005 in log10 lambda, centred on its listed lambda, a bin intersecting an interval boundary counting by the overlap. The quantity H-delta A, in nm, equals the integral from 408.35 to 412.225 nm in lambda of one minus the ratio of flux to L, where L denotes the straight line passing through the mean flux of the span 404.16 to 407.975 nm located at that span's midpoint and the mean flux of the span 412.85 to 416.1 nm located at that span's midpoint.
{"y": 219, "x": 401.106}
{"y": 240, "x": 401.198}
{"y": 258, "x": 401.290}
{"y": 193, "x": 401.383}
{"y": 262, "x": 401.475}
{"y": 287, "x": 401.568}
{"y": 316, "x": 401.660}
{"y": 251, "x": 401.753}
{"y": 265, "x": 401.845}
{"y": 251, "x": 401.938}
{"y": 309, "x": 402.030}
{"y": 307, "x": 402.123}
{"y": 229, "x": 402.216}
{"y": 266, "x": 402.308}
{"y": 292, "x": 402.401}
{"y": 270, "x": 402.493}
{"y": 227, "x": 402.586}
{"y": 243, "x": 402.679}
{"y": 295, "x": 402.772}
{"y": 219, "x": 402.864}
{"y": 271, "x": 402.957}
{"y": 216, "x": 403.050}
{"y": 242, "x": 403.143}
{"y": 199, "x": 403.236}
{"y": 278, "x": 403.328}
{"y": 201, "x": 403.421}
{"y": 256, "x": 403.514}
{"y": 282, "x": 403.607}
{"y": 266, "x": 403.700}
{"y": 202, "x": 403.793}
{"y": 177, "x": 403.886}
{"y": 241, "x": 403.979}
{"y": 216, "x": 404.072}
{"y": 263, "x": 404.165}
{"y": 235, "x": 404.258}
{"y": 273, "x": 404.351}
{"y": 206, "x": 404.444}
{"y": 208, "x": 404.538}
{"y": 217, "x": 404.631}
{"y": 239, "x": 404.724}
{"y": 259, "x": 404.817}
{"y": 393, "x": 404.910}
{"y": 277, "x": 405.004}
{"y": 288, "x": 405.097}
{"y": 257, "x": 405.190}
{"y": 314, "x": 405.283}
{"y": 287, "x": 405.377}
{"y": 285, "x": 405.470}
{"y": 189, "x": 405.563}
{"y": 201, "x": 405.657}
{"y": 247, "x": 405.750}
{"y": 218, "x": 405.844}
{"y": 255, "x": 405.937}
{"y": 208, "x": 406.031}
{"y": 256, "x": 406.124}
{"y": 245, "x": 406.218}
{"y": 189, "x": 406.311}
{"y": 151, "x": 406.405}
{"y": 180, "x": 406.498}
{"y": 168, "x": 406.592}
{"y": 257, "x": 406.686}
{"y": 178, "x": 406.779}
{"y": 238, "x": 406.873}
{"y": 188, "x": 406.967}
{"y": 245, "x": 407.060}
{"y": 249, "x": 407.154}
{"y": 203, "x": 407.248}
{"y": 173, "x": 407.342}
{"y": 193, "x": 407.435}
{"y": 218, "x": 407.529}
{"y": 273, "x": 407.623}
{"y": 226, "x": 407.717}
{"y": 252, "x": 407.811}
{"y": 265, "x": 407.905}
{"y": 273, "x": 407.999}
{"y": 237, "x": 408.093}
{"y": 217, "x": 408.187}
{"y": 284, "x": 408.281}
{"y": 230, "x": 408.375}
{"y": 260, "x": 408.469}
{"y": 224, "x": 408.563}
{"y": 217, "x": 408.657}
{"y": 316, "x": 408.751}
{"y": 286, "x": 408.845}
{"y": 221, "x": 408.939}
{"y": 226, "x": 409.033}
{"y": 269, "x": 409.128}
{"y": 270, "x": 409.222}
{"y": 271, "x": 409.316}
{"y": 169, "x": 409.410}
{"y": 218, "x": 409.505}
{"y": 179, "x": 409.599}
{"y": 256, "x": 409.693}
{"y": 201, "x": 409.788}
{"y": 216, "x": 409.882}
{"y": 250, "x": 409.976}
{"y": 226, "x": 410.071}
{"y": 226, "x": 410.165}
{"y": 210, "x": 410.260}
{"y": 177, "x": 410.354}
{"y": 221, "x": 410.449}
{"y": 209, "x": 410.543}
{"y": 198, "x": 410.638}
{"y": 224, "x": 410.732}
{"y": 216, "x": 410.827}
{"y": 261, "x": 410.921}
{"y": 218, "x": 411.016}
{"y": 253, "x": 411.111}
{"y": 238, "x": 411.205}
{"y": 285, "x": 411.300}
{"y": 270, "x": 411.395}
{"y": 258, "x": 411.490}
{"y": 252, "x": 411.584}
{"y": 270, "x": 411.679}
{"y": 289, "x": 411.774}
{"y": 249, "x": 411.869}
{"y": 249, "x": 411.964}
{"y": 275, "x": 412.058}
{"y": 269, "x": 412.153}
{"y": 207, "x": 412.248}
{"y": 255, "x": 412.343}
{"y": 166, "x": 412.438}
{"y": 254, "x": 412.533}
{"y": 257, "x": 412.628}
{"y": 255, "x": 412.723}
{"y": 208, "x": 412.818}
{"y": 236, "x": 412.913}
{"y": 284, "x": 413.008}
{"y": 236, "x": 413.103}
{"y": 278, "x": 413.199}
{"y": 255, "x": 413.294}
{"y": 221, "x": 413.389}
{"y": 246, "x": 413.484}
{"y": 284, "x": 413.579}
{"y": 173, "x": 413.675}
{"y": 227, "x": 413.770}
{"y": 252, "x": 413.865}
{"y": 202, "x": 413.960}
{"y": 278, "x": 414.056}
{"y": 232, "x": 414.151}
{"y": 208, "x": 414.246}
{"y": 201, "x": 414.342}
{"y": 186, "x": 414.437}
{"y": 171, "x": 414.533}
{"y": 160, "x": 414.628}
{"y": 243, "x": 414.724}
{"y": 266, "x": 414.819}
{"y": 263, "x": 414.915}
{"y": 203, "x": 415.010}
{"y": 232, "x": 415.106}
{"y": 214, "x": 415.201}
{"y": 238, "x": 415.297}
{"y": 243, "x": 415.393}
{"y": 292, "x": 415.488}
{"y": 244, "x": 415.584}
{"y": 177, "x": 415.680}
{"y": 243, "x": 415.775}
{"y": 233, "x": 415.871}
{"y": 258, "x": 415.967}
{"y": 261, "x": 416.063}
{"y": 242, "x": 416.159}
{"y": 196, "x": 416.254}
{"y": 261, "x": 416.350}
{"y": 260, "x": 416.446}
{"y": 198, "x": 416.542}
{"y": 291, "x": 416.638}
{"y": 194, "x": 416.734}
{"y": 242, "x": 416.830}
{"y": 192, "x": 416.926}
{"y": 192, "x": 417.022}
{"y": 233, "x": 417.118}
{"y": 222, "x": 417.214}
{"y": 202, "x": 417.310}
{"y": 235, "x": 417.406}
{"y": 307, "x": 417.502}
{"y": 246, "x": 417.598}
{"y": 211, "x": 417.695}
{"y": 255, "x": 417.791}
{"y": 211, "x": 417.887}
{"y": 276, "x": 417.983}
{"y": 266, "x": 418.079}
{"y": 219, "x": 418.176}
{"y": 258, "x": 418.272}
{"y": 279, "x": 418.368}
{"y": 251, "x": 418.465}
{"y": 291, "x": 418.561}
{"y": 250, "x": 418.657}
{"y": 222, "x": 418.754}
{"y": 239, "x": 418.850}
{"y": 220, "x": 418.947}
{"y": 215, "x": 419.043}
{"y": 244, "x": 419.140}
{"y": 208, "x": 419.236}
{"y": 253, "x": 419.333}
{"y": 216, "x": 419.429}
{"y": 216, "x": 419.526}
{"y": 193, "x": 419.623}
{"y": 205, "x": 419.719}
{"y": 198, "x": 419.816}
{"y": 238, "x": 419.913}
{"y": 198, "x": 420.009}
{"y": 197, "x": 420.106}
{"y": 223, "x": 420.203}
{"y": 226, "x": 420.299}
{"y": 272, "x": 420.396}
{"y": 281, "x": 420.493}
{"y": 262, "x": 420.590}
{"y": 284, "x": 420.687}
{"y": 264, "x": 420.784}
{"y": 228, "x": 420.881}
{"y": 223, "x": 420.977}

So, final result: -0.08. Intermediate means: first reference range 236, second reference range 233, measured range 239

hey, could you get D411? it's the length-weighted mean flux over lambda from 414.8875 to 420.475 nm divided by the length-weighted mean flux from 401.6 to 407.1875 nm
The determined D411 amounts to 1.0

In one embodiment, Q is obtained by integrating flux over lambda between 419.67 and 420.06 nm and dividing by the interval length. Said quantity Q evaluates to 210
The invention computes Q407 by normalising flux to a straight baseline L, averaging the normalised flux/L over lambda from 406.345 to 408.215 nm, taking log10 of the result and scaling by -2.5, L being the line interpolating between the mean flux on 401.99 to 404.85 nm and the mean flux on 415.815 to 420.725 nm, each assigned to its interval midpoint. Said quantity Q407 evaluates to 0.11 mag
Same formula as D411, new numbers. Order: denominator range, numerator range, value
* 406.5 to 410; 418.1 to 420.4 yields 0.99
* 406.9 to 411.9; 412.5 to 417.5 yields 0.99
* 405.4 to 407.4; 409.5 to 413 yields 1.09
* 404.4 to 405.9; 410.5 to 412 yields 0.96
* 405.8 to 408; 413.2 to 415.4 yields 1.03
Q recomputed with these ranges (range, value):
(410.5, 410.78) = 210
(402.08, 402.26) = 267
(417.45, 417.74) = 254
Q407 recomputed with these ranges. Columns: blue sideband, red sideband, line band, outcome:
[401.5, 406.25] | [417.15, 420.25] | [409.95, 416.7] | 0.019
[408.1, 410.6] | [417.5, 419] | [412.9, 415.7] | 0.043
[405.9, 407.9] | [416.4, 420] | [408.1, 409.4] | -0.141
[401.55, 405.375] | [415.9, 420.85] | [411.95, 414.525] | 0.035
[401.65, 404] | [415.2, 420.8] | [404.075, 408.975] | 0.041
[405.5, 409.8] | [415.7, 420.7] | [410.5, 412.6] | -0.059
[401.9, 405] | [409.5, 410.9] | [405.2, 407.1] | 0.053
